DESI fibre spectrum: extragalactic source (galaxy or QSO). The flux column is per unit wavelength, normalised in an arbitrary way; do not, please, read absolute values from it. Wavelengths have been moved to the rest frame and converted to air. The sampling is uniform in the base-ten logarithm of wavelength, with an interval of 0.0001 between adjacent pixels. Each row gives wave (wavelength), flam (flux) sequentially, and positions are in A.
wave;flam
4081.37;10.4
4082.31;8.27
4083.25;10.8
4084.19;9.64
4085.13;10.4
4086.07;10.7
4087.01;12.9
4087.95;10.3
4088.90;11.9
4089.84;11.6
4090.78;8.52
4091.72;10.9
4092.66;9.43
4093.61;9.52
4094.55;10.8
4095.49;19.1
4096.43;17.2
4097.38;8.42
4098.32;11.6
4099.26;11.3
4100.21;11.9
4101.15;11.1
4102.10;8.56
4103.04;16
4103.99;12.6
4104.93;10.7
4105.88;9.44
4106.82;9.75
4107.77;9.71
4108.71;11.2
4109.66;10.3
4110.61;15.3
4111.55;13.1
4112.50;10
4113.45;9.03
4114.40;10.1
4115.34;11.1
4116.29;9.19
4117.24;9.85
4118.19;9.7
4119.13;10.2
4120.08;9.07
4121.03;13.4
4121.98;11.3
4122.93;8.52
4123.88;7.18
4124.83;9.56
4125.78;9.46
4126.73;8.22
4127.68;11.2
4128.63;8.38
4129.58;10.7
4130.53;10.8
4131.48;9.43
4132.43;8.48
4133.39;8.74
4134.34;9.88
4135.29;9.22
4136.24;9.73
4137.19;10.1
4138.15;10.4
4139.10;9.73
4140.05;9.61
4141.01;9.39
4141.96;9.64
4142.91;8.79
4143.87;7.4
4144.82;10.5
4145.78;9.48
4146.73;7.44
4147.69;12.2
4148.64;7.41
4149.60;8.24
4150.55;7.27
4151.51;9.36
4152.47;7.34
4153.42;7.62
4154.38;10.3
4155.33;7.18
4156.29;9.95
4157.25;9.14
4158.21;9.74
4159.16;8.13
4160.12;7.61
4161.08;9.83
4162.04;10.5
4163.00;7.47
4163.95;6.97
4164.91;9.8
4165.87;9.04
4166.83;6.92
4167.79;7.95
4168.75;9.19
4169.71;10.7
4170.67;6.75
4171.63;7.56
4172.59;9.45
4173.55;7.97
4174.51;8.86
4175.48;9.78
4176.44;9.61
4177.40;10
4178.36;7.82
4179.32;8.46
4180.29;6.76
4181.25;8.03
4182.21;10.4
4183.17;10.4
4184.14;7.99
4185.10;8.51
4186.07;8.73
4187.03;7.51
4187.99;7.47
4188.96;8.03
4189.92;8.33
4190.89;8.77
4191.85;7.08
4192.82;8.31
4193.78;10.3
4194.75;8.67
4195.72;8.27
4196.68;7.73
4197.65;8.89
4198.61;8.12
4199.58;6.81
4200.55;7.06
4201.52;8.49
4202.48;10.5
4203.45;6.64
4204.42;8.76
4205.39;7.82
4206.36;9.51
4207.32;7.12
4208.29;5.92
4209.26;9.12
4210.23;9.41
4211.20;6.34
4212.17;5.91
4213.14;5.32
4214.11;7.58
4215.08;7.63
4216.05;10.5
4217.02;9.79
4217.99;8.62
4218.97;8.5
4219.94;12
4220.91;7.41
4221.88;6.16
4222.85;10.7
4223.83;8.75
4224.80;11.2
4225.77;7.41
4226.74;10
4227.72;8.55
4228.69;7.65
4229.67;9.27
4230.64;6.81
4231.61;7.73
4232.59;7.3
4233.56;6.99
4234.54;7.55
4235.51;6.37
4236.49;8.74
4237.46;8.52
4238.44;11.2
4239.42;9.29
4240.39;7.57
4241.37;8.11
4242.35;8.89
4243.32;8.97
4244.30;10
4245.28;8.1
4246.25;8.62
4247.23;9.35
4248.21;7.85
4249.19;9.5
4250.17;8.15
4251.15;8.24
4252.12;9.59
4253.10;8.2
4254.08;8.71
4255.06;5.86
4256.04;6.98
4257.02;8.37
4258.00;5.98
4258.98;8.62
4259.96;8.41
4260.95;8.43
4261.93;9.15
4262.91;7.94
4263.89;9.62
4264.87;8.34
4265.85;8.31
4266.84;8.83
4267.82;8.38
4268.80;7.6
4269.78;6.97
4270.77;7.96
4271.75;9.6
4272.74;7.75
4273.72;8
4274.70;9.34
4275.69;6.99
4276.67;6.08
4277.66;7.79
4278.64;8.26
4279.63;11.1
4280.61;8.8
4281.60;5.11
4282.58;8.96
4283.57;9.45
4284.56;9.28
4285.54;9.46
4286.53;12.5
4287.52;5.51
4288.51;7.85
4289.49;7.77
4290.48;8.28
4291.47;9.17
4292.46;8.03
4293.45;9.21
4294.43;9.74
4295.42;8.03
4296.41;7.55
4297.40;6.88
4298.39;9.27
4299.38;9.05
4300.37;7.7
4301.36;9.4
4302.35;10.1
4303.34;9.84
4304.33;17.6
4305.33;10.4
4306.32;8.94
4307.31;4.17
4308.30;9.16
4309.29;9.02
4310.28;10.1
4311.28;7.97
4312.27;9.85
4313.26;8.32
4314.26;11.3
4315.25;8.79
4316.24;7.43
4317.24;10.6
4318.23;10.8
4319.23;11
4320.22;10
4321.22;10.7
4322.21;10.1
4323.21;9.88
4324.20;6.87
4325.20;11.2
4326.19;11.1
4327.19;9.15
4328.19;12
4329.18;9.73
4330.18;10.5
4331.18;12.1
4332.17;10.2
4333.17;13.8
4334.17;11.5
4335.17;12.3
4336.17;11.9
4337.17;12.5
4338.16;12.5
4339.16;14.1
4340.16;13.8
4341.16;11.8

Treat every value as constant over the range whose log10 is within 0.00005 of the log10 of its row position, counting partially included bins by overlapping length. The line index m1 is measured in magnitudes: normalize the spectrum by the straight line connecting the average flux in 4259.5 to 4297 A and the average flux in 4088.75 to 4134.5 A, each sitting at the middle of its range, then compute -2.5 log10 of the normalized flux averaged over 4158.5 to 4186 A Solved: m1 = 0.14 mag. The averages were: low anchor 10.7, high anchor 8.4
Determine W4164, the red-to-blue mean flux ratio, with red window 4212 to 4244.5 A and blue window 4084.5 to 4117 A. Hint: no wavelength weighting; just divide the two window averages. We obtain 0.75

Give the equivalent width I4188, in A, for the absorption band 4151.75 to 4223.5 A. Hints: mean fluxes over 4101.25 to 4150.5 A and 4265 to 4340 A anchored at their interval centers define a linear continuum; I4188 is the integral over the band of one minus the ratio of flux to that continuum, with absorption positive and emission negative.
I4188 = 9.98 A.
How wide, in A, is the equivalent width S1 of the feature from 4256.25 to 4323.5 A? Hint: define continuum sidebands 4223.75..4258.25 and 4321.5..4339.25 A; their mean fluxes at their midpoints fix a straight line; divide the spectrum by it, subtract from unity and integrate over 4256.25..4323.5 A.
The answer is 7.1 A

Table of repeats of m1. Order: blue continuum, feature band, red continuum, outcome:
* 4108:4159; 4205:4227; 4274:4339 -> 0.15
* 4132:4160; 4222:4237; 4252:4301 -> 0.04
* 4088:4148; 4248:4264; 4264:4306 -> 0.11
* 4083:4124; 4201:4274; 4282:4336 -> 0.21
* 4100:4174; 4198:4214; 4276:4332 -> 0.22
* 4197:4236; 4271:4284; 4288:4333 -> 0.10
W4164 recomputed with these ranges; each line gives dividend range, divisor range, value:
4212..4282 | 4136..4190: 0.95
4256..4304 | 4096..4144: 0.82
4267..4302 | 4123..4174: 0.94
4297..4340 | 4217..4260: 1.22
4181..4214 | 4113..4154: 0.86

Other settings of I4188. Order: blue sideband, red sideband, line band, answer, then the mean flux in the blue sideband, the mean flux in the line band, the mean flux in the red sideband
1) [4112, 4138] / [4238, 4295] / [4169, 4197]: 1.9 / 9.73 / 8.57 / 8.45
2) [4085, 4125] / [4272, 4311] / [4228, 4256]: 3.1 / 11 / 8.31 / 8.76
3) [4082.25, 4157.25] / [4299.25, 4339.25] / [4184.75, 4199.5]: 2.8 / 10.2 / 8.27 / 10.3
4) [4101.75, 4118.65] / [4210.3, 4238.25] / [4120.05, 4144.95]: 1.9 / 10.9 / 9.58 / 8.24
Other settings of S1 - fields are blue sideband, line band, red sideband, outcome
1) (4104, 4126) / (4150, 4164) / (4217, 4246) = 1.6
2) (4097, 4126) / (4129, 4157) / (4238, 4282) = 2.6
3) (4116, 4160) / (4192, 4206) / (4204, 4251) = 0.6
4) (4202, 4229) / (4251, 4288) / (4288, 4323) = 2.7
